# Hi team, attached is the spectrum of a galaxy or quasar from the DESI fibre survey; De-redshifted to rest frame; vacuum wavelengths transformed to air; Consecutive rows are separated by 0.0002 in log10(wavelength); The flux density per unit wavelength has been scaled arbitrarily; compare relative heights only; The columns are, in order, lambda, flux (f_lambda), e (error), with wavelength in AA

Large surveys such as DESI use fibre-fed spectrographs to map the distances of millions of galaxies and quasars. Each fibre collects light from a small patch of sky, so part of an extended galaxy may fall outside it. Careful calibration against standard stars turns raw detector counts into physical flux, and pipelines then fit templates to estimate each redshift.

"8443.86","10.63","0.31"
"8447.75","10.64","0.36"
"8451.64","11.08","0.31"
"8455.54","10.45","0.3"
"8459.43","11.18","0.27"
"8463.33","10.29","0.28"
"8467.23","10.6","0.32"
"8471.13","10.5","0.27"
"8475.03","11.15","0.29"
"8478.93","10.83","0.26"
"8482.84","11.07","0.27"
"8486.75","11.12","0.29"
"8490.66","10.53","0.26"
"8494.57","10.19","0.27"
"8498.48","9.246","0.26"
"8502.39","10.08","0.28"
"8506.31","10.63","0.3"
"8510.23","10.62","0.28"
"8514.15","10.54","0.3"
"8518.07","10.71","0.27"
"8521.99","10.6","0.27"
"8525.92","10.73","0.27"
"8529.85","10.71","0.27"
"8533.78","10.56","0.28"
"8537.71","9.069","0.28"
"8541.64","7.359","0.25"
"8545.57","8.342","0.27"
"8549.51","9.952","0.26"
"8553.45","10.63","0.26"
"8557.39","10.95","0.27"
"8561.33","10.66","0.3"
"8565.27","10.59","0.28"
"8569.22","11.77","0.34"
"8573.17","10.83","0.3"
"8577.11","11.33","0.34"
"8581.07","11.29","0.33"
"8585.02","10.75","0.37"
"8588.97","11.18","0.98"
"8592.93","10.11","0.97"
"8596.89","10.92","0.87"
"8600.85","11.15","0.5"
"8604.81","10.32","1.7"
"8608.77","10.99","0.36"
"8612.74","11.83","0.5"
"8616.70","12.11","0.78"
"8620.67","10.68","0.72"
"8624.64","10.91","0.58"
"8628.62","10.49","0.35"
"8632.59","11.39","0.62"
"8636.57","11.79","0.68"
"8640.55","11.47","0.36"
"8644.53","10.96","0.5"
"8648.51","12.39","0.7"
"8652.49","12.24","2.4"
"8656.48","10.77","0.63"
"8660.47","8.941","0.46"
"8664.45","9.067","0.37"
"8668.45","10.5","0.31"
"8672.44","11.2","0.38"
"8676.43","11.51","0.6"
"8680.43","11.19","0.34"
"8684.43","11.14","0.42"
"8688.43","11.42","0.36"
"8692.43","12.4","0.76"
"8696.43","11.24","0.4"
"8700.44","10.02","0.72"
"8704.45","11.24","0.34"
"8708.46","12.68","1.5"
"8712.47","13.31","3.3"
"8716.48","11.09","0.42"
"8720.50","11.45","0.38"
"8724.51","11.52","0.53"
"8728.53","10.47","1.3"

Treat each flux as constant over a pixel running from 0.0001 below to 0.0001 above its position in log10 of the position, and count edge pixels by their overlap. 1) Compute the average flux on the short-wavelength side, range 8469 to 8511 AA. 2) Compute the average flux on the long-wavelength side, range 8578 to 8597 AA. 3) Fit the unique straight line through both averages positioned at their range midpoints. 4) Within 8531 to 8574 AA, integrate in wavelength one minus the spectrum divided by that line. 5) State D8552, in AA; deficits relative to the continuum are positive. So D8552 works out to 2.8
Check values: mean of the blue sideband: 10.5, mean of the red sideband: 10.9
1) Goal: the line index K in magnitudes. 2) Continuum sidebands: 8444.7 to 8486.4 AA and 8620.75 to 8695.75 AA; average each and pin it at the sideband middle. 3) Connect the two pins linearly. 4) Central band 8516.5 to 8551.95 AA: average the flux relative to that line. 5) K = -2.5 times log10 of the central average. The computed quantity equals 0.12 mag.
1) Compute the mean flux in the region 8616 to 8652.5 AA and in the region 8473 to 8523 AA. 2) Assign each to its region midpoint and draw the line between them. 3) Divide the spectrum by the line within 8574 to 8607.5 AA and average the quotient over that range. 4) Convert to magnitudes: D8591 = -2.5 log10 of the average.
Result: 0.023 mag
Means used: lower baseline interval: 10.6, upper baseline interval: 11.4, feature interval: 10.9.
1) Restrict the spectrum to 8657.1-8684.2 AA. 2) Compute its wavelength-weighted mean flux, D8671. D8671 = 10.5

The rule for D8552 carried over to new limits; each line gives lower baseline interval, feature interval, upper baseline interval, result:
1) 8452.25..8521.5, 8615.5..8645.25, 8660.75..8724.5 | -0.5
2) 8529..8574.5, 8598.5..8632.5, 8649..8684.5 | -2.0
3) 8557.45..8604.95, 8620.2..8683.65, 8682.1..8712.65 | 1.9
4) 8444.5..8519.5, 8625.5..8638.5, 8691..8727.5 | 0.1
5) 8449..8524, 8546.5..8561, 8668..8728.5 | 0.7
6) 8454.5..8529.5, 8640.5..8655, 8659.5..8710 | -1.1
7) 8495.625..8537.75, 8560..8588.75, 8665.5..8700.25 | -1.1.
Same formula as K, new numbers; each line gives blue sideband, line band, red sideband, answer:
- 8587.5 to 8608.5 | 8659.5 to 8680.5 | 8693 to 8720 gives 0.09 mag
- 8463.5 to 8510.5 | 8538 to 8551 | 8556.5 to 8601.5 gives 0.25 mag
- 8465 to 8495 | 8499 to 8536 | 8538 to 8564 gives -0.04 mag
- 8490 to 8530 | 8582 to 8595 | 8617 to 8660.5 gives 0.02 mag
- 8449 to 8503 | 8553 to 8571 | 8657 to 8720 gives -0.01 mag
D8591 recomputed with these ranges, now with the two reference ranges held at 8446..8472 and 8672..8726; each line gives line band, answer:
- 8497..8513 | 0.068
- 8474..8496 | -0.004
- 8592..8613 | 0.034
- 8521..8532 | 0.025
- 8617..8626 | 0.022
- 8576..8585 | -0.006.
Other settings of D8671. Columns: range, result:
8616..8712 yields 11.2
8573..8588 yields 11.1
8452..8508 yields 10.6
